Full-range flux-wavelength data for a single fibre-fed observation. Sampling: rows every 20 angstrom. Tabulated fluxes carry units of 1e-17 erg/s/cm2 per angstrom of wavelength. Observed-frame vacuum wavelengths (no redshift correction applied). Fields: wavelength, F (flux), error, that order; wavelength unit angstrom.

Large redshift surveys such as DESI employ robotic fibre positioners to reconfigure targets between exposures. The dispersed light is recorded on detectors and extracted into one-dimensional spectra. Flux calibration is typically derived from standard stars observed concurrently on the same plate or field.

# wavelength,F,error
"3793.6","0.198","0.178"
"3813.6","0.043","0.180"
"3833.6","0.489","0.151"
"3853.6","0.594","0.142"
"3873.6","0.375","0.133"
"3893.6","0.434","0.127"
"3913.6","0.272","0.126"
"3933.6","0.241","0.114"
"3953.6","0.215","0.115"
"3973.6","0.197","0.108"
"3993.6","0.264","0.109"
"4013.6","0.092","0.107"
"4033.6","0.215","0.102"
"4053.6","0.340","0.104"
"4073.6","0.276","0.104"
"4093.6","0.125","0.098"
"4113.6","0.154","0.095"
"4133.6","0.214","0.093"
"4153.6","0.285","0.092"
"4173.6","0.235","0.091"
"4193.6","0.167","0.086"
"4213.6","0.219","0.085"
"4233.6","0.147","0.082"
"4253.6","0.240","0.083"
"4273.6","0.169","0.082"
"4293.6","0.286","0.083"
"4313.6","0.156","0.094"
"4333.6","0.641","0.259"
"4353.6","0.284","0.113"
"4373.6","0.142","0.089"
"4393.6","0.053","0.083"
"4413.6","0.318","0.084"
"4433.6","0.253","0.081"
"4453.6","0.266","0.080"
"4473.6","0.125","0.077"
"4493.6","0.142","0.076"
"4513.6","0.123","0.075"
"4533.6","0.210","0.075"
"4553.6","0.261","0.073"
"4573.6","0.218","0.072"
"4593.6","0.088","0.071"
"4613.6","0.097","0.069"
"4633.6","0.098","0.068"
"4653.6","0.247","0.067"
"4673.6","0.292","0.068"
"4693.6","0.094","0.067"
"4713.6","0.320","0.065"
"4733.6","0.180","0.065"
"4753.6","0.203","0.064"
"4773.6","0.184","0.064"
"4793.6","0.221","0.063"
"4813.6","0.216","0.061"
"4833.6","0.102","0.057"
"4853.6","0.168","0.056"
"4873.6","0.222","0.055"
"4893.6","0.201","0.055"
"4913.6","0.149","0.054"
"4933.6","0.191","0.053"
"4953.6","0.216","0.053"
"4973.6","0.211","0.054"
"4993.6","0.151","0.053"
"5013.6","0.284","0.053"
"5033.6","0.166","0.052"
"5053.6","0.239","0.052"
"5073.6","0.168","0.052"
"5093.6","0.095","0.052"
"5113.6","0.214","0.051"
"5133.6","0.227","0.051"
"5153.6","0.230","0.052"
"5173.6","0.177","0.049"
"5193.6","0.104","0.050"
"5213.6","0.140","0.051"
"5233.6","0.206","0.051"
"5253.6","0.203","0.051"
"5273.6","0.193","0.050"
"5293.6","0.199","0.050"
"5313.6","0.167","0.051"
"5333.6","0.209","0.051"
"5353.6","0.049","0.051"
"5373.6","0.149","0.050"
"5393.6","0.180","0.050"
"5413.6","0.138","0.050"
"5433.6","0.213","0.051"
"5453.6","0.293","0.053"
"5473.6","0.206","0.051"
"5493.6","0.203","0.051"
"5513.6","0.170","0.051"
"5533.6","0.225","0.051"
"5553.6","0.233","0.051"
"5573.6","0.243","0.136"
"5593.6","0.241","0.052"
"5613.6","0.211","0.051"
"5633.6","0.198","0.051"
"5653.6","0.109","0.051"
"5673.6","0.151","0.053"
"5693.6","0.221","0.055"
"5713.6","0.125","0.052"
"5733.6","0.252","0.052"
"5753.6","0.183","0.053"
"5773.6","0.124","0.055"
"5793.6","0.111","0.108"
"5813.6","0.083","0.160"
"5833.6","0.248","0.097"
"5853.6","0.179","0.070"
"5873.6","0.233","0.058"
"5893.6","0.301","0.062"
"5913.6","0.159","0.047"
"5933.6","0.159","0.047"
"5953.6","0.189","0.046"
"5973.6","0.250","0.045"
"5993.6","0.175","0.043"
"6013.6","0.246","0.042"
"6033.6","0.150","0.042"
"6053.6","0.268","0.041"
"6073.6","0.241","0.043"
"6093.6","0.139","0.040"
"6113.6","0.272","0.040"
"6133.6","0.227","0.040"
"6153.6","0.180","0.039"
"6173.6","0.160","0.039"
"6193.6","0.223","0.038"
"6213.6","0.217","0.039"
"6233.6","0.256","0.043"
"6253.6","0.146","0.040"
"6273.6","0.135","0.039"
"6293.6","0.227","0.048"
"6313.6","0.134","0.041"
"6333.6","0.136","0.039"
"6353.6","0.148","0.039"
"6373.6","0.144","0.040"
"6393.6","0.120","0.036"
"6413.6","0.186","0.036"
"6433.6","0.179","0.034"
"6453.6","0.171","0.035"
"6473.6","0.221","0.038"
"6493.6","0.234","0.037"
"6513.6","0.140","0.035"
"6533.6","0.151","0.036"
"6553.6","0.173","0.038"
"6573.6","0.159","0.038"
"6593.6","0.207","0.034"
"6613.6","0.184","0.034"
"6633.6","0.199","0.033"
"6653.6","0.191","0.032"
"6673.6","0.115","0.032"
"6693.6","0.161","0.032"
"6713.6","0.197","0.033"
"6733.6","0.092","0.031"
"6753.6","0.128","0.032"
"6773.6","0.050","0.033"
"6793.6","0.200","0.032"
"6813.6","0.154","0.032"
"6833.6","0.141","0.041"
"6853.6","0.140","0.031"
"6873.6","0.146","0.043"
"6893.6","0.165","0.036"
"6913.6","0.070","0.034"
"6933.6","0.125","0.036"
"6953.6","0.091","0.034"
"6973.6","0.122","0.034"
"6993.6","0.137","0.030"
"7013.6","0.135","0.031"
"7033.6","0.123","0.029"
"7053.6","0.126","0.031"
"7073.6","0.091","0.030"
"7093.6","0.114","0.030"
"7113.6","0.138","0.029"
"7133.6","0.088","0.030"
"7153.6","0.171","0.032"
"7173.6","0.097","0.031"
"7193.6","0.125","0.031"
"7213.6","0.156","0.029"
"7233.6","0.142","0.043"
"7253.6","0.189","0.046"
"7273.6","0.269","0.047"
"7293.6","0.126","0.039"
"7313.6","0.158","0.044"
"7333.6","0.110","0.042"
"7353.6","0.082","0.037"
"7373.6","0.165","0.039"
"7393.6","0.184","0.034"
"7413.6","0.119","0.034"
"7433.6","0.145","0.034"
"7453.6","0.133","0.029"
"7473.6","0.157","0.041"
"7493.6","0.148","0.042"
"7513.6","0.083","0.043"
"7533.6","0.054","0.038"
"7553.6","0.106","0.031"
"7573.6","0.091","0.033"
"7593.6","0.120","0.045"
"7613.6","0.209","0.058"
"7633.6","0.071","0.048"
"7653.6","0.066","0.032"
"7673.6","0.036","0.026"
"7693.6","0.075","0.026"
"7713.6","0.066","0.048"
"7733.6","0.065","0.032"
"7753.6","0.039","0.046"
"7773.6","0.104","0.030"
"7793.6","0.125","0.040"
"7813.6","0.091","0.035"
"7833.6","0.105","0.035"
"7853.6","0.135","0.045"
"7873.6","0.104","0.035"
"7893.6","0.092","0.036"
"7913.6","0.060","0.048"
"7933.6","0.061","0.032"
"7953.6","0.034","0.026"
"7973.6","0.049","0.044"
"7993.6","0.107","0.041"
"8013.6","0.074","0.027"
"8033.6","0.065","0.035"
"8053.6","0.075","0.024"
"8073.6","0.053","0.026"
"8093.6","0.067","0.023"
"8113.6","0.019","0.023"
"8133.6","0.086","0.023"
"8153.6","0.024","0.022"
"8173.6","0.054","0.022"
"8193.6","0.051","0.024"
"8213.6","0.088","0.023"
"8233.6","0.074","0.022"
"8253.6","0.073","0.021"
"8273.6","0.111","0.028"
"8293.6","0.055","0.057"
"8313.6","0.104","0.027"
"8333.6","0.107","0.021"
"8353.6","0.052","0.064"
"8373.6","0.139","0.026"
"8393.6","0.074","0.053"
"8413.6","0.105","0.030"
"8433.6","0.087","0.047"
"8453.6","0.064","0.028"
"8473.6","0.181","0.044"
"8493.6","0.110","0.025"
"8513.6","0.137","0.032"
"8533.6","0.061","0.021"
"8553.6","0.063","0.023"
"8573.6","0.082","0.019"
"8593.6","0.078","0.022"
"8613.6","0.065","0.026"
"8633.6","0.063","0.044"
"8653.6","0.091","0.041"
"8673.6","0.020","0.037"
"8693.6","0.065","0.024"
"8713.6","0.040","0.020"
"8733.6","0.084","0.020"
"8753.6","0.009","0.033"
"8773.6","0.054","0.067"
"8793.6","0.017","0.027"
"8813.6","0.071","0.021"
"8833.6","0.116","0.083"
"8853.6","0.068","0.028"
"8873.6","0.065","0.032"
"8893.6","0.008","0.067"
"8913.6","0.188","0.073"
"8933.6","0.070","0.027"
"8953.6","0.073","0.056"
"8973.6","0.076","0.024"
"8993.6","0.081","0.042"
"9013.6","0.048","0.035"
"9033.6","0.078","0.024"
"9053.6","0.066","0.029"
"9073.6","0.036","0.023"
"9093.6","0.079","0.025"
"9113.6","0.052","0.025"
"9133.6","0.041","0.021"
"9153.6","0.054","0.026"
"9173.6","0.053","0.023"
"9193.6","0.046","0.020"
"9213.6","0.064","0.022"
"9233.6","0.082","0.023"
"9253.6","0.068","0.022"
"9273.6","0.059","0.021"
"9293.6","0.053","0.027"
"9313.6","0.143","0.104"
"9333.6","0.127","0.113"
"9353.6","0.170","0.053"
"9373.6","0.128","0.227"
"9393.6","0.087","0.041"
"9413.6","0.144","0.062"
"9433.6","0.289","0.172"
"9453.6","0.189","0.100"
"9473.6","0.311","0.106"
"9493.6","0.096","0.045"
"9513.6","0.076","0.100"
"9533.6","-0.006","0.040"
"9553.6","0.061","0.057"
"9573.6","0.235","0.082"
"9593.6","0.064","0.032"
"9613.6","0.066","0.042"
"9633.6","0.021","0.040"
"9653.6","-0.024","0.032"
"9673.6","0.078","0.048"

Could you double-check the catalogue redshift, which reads 1.600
